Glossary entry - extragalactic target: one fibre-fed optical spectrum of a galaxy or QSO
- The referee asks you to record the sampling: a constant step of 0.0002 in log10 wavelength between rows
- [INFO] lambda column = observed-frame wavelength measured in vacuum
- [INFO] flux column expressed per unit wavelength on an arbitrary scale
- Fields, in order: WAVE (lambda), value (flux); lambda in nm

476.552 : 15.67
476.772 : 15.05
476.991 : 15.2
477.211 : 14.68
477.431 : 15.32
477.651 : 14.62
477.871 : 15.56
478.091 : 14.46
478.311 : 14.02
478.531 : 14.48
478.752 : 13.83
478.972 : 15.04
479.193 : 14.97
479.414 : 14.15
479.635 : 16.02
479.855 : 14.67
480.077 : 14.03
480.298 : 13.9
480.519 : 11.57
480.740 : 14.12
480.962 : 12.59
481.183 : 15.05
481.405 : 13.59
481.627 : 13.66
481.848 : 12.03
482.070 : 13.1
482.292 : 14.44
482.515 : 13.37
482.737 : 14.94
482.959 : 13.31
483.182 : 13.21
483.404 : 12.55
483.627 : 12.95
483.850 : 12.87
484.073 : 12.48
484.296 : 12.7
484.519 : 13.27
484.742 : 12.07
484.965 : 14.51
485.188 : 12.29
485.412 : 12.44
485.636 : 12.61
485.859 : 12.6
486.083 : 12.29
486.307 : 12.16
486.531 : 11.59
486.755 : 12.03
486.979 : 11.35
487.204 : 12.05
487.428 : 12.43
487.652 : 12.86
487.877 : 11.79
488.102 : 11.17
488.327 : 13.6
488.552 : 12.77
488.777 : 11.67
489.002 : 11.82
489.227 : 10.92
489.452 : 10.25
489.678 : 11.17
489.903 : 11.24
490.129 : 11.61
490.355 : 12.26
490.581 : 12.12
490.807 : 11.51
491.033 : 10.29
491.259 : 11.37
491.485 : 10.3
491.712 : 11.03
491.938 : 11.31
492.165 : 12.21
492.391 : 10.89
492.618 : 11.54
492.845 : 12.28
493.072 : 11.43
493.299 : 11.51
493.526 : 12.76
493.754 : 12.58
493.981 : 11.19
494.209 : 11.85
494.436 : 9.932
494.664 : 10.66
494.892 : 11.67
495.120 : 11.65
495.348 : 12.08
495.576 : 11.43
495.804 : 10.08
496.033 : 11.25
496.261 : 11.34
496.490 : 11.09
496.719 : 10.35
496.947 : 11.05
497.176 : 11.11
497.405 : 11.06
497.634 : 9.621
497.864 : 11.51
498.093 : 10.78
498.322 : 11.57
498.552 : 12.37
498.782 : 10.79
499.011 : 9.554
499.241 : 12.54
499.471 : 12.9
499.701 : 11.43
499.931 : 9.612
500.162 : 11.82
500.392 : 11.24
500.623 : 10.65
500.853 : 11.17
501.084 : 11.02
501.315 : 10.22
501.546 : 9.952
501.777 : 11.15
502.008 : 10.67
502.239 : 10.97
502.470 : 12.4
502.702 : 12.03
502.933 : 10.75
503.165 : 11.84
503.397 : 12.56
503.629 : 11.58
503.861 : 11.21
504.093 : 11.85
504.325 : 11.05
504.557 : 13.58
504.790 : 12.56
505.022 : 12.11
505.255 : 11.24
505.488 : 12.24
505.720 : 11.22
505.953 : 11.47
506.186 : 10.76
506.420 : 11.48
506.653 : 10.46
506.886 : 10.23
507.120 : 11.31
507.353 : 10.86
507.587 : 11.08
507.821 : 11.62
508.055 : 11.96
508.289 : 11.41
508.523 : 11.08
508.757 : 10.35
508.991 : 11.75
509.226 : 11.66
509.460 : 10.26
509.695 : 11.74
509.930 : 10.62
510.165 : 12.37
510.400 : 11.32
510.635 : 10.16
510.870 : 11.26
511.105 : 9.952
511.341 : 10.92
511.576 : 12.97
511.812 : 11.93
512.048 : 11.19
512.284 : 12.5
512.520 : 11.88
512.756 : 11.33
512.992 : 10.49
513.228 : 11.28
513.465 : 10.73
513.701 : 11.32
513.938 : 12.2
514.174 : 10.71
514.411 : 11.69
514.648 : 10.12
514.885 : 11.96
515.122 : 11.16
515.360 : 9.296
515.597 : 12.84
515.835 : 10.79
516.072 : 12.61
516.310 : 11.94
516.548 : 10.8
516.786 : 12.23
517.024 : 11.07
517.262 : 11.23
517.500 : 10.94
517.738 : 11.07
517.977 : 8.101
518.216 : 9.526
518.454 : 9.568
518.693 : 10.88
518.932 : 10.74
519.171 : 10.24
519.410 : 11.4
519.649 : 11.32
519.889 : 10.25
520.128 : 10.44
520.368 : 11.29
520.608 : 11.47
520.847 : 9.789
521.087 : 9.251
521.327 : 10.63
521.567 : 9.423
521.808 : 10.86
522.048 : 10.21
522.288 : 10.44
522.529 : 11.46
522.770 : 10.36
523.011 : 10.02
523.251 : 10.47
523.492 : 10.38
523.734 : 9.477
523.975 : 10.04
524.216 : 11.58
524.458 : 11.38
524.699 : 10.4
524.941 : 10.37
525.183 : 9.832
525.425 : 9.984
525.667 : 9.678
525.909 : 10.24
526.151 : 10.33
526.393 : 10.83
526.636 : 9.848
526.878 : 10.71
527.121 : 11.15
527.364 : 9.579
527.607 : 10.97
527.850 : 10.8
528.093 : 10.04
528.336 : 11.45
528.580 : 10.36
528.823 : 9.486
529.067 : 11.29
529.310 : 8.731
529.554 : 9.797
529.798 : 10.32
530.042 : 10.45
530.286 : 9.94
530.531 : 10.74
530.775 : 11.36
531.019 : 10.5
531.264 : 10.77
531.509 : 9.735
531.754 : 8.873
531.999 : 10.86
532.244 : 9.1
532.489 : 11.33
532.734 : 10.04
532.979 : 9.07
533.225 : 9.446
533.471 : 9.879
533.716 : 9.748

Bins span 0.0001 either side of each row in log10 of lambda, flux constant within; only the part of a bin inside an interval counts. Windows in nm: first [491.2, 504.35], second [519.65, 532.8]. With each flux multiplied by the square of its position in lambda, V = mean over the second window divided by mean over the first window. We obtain 1.0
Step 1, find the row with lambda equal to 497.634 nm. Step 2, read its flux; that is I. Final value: 9.621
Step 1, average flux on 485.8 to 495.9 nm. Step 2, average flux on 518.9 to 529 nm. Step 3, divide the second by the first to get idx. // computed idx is 0.90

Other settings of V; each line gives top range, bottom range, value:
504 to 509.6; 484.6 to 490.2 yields 1.02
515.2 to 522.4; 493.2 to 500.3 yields 1.04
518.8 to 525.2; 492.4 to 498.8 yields 1.03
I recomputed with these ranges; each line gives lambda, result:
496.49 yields 11.09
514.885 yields 11.96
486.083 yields 12.29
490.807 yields 11.51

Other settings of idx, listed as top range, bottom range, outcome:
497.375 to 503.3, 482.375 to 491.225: 0.91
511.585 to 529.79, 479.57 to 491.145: 0.85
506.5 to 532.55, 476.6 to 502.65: 0.88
